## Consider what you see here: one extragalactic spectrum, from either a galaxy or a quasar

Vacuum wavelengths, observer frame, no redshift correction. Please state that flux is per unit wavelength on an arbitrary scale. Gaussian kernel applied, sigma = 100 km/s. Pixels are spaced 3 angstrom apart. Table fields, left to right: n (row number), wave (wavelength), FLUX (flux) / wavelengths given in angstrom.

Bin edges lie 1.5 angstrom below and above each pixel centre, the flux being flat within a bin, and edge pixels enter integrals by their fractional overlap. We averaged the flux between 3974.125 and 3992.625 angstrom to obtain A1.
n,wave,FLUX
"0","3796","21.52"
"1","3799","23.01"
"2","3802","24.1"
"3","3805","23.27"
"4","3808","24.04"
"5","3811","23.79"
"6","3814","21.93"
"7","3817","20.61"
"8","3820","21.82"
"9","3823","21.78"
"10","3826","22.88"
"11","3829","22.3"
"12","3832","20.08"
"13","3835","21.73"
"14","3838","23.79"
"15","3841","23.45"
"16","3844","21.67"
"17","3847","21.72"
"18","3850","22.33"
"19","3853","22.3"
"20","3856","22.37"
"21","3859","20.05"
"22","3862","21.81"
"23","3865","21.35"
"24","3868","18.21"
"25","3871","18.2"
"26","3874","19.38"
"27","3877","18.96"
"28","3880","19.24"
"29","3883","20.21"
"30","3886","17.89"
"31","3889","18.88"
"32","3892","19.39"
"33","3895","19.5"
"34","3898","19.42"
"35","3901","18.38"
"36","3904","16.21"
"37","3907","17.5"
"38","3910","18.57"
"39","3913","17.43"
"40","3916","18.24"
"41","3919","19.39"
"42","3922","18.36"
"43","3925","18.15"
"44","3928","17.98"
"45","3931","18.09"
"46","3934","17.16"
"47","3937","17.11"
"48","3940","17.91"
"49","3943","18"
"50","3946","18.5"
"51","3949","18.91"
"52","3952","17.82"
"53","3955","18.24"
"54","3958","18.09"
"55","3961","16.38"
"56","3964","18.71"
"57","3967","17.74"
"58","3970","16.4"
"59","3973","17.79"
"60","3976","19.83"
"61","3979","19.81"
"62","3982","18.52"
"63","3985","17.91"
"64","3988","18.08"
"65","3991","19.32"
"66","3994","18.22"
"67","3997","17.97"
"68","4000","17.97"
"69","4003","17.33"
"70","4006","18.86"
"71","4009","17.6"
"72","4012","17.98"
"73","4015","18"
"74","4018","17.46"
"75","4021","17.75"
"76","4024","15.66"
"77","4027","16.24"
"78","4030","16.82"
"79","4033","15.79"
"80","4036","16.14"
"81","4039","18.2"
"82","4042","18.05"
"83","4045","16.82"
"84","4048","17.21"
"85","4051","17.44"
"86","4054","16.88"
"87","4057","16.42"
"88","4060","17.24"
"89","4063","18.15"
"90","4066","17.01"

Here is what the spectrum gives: 18.9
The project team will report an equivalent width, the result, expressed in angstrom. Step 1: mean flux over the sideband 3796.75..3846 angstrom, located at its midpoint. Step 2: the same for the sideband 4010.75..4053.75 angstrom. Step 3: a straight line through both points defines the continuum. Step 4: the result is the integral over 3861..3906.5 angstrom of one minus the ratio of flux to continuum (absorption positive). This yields 4.0 angstrom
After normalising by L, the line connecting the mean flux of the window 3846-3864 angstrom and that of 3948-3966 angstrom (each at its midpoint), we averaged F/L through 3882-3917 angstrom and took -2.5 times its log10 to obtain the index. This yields 0.09 mag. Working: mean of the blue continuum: 21.8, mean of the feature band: 18.4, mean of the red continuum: 18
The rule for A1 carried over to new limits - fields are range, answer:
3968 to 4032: 17.9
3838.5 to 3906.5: 20.1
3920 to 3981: 18.1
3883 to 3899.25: 19.1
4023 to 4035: 16.1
